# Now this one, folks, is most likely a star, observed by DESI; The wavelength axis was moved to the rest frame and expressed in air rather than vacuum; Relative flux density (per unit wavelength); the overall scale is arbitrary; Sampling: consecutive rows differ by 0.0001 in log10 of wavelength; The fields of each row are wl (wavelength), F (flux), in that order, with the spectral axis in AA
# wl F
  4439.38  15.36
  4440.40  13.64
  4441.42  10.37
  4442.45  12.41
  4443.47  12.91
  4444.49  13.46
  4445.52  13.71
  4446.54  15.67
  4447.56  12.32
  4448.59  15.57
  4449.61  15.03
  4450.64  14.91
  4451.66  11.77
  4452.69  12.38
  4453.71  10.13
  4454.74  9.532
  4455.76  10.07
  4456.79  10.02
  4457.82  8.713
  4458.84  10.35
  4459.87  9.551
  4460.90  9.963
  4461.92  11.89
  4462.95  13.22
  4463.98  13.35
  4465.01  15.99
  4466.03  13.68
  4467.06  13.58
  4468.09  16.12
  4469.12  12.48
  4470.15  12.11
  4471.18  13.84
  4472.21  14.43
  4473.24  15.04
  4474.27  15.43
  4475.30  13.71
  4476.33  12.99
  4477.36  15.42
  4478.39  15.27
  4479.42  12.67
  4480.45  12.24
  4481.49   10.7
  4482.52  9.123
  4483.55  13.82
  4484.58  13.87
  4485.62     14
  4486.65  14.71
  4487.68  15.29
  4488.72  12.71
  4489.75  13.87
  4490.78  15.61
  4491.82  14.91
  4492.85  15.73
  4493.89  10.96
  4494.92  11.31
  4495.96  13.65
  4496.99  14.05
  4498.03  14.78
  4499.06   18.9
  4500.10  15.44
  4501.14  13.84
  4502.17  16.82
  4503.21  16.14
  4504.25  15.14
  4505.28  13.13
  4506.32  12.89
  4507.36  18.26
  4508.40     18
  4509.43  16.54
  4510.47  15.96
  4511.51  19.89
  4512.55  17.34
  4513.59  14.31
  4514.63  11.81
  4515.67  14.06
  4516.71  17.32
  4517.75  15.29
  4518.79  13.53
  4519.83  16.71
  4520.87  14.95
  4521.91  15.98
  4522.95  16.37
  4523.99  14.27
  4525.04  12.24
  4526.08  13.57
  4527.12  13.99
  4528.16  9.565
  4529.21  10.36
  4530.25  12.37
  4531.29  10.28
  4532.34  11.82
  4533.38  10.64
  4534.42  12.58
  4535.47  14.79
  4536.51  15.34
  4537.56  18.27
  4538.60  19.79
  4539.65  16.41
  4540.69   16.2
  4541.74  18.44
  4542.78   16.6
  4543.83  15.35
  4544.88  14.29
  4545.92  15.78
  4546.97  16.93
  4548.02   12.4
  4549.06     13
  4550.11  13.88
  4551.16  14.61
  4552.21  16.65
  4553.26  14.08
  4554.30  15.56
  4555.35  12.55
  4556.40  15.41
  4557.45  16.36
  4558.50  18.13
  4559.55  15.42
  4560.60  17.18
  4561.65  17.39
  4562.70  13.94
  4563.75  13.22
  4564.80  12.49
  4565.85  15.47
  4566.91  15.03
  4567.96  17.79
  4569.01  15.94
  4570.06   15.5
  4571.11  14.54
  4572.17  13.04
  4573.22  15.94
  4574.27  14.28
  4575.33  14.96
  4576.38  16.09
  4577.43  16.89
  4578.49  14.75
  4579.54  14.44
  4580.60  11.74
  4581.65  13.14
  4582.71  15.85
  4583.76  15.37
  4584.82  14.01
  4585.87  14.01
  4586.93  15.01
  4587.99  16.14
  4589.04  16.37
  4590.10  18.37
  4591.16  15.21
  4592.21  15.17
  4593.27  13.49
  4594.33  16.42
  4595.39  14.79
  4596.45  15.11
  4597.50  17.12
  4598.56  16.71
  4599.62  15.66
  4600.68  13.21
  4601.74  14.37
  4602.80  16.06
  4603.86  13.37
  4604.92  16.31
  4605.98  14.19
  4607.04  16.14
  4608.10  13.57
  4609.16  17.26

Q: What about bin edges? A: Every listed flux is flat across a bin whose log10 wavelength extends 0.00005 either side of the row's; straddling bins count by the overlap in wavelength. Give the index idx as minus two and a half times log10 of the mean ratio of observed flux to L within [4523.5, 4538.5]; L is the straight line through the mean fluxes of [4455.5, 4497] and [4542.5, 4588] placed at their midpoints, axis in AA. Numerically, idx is 0.097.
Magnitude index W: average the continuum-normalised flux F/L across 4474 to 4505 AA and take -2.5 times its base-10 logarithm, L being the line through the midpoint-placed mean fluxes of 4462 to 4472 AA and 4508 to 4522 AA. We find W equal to 0.05 mag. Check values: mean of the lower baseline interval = 13.7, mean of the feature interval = 14.1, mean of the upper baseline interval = 15.8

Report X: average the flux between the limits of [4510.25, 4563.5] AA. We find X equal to 14.9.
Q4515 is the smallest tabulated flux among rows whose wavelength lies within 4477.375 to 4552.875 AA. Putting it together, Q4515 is 9.123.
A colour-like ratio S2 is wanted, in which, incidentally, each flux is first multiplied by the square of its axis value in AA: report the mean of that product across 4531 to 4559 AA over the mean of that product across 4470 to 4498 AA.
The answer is 1.14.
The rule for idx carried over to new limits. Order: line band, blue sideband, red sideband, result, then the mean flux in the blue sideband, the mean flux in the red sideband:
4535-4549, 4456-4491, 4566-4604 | -0.12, 13.1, 15.2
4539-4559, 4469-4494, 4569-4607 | -0.06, 13.7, 15.1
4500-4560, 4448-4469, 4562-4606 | -0.08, 12.3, 15.1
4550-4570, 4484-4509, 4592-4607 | -0.02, 14.8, 15.2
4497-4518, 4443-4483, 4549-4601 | -0.15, 12.8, 15.2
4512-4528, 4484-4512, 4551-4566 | 0.03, 15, 15.2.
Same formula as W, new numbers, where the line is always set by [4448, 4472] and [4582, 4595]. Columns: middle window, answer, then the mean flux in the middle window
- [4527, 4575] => -0.02 mag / 14.8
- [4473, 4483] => -0.04 mag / 13.2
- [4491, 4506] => -0.10 mag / 14.6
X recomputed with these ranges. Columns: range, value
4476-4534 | 14.2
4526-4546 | 14.3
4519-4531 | 13.6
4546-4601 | 15.1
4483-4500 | 14.3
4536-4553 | 15.8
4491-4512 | 15.3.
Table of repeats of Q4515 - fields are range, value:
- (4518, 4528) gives 12.24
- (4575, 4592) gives 11.74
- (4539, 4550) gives 12.4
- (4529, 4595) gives 10.28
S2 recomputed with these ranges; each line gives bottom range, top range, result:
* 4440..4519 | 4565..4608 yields 1.15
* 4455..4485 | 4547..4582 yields 1.22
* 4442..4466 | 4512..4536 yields 1.14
